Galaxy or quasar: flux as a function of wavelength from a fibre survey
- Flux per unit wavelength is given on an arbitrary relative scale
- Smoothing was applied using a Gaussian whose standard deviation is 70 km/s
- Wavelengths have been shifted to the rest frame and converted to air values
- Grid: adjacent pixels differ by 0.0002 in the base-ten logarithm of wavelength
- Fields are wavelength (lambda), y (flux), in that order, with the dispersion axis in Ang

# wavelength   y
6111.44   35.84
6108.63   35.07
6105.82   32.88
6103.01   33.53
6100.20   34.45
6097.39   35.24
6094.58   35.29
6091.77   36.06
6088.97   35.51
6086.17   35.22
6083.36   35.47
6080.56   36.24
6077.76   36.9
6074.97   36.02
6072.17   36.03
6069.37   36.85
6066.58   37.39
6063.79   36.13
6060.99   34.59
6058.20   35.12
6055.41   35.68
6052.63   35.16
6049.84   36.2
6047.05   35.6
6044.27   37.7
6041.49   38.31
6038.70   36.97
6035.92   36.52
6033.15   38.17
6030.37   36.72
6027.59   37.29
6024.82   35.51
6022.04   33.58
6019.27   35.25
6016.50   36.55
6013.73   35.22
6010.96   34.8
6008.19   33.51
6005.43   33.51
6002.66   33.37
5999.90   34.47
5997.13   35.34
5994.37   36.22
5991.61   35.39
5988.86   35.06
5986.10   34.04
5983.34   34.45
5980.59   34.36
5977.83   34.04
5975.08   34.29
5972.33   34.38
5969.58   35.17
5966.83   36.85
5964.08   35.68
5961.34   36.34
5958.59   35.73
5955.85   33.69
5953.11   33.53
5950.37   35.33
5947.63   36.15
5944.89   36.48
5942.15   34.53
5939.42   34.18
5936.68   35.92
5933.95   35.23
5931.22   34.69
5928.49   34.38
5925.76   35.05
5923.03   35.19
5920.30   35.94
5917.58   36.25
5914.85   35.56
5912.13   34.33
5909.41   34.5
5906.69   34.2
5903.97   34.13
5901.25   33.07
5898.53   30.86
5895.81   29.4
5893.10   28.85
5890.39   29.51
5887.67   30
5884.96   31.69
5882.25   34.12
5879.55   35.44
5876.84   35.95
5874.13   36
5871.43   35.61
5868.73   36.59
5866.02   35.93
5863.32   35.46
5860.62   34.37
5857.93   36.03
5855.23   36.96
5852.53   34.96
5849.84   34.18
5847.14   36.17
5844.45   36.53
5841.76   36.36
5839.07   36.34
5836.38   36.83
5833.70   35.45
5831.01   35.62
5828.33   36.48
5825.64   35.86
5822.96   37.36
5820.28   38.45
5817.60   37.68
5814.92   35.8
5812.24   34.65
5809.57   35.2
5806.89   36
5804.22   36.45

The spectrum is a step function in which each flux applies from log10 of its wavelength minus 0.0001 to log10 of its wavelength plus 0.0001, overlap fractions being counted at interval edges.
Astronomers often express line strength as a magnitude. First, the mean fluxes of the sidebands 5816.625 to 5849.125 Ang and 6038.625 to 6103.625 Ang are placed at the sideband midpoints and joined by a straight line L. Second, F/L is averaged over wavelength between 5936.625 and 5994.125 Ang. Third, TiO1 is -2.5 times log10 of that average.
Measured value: 0.04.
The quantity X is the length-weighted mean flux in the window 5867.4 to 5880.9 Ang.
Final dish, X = 35.9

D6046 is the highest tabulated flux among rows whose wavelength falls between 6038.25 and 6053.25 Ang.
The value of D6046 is 38.31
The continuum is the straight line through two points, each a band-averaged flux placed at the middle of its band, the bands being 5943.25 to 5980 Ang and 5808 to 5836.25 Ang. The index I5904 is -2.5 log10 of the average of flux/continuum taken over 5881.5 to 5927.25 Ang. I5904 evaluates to 0.080 mag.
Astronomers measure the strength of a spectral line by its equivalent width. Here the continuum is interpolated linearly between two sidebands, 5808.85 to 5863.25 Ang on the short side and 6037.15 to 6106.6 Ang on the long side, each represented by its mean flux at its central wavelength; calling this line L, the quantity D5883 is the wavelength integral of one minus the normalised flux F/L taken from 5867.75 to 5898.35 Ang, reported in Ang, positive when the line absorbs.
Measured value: 2.66 Ang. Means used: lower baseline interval 36.1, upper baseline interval 35.8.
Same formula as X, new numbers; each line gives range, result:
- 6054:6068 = 35.8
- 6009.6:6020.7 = 35.5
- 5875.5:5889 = 33.5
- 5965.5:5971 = 36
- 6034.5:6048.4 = 37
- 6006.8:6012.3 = 34.2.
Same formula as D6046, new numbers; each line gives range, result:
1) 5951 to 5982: 36.85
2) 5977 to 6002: 36.22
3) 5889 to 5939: 36.25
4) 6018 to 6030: 37.29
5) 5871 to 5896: 36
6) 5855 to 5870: 36.96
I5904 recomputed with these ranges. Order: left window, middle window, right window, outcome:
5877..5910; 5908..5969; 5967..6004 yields -0.057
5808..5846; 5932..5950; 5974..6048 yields 0.012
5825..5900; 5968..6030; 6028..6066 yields 0.033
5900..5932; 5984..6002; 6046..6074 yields 0.012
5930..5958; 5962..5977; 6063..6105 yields -0.005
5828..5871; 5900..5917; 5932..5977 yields 0.034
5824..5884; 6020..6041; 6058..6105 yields -0.024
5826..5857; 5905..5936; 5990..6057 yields 0.025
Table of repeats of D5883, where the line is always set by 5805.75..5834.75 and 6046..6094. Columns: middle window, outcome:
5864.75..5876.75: 0.0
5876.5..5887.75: 0.8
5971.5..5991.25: 0.9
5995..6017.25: 0.9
